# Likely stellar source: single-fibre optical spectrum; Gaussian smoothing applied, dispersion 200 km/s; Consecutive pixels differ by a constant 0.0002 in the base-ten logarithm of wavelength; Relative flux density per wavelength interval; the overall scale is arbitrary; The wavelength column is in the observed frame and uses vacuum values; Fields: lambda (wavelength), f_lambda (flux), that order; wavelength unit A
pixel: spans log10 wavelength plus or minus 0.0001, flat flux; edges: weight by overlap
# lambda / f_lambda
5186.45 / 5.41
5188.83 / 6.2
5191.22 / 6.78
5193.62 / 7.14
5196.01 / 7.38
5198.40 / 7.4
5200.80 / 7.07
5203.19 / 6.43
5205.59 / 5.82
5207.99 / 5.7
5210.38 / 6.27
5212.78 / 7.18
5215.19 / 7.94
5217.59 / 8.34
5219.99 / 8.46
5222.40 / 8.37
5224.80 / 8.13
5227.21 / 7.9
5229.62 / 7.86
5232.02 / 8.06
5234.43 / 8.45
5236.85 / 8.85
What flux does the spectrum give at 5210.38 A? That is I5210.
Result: 6.27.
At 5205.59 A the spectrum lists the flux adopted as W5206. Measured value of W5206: 5.82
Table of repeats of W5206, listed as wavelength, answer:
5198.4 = 7.4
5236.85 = 8.85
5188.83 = 6.2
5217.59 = 8.34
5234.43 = 8.45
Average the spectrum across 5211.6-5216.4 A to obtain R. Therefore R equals 7.55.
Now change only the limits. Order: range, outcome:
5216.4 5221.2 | 8.4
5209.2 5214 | 6.72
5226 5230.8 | 7.87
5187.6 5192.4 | 6.49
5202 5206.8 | 6.12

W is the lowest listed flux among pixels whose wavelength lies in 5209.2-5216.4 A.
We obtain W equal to 6.27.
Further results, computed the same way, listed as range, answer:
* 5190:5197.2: 6.78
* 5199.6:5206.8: 5.82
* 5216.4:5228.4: 7.9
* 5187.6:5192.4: 6.2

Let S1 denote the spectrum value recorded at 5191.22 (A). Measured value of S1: 6.78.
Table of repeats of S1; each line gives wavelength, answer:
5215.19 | 7.94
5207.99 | 5.7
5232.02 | 8.06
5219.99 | 8.46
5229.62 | 7.86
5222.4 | 8.37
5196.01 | 7.38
